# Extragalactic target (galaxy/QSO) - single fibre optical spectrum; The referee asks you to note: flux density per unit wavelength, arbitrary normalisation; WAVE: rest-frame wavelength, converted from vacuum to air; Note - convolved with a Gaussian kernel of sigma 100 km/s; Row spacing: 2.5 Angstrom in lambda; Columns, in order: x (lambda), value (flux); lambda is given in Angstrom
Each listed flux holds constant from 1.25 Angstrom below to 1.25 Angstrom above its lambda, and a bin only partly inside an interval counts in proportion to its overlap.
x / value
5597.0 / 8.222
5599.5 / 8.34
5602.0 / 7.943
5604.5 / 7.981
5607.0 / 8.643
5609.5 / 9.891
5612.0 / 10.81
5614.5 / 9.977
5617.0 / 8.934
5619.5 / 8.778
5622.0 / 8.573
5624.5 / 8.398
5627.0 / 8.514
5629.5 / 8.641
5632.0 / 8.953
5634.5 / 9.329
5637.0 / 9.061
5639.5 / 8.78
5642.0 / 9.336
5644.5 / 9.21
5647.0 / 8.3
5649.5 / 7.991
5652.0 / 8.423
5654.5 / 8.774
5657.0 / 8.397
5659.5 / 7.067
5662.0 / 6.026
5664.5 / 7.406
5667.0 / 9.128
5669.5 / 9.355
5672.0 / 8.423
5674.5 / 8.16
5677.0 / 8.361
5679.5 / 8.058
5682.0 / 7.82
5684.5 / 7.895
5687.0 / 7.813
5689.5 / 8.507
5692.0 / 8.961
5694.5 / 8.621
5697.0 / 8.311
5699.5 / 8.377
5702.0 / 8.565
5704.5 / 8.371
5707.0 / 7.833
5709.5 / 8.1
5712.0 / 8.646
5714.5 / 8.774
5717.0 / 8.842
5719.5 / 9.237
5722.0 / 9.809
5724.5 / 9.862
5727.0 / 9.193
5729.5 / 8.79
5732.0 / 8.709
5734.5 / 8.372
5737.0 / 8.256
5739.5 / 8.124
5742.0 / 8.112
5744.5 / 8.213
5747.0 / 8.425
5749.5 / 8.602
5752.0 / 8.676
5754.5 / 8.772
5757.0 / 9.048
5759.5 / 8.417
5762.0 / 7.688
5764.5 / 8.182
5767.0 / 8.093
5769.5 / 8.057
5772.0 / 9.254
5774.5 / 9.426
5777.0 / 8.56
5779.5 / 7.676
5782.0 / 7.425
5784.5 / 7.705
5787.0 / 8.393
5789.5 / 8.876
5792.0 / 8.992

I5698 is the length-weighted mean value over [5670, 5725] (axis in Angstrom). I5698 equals 8.51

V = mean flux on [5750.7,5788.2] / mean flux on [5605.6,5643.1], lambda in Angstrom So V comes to 0.92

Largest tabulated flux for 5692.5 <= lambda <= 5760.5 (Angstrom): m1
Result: 9.862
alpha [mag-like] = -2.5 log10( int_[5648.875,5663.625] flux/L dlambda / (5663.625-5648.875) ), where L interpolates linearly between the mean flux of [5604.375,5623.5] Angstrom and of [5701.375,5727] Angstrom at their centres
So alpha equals 0.17 mag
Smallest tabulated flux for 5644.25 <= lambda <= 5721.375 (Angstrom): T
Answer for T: 6.026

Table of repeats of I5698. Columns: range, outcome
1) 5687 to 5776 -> 8.6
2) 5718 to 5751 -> 8.75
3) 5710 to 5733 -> 9.07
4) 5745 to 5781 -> 8.48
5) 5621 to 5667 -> 8.42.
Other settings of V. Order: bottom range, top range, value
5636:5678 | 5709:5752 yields 1.04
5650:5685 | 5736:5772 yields 1.03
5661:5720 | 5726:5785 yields 1.01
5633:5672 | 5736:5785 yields 0.99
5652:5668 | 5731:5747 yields 1.06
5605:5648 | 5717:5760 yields 0.97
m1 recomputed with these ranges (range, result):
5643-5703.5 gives 9.355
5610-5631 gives 10.81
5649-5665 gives 8.774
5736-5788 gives 9.426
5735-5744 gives 8.256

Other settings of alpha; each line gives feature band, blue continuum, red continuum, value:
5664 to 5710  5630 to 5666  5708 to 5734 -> 0.045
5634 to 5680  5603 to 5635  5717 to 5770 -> 0.064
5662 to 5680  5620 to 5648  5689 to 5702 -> 0.052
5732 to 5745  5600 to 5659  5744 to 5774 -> 0.035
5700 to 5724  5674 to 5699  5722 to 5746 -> -0.028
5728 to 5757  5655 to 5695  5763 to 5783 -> -0.028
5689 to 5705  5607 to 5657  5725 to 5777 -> 0.024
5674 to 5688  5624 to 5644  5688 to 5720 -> 0.083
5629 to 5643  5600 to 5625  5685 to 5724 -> -0.017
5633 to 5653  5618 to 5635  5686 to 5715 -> -0.020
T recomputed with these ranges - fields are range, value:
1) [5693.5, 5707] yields 7.833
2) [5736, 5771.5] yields 7.688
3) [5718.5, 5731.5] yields 8.79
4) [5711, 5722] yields 8.646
